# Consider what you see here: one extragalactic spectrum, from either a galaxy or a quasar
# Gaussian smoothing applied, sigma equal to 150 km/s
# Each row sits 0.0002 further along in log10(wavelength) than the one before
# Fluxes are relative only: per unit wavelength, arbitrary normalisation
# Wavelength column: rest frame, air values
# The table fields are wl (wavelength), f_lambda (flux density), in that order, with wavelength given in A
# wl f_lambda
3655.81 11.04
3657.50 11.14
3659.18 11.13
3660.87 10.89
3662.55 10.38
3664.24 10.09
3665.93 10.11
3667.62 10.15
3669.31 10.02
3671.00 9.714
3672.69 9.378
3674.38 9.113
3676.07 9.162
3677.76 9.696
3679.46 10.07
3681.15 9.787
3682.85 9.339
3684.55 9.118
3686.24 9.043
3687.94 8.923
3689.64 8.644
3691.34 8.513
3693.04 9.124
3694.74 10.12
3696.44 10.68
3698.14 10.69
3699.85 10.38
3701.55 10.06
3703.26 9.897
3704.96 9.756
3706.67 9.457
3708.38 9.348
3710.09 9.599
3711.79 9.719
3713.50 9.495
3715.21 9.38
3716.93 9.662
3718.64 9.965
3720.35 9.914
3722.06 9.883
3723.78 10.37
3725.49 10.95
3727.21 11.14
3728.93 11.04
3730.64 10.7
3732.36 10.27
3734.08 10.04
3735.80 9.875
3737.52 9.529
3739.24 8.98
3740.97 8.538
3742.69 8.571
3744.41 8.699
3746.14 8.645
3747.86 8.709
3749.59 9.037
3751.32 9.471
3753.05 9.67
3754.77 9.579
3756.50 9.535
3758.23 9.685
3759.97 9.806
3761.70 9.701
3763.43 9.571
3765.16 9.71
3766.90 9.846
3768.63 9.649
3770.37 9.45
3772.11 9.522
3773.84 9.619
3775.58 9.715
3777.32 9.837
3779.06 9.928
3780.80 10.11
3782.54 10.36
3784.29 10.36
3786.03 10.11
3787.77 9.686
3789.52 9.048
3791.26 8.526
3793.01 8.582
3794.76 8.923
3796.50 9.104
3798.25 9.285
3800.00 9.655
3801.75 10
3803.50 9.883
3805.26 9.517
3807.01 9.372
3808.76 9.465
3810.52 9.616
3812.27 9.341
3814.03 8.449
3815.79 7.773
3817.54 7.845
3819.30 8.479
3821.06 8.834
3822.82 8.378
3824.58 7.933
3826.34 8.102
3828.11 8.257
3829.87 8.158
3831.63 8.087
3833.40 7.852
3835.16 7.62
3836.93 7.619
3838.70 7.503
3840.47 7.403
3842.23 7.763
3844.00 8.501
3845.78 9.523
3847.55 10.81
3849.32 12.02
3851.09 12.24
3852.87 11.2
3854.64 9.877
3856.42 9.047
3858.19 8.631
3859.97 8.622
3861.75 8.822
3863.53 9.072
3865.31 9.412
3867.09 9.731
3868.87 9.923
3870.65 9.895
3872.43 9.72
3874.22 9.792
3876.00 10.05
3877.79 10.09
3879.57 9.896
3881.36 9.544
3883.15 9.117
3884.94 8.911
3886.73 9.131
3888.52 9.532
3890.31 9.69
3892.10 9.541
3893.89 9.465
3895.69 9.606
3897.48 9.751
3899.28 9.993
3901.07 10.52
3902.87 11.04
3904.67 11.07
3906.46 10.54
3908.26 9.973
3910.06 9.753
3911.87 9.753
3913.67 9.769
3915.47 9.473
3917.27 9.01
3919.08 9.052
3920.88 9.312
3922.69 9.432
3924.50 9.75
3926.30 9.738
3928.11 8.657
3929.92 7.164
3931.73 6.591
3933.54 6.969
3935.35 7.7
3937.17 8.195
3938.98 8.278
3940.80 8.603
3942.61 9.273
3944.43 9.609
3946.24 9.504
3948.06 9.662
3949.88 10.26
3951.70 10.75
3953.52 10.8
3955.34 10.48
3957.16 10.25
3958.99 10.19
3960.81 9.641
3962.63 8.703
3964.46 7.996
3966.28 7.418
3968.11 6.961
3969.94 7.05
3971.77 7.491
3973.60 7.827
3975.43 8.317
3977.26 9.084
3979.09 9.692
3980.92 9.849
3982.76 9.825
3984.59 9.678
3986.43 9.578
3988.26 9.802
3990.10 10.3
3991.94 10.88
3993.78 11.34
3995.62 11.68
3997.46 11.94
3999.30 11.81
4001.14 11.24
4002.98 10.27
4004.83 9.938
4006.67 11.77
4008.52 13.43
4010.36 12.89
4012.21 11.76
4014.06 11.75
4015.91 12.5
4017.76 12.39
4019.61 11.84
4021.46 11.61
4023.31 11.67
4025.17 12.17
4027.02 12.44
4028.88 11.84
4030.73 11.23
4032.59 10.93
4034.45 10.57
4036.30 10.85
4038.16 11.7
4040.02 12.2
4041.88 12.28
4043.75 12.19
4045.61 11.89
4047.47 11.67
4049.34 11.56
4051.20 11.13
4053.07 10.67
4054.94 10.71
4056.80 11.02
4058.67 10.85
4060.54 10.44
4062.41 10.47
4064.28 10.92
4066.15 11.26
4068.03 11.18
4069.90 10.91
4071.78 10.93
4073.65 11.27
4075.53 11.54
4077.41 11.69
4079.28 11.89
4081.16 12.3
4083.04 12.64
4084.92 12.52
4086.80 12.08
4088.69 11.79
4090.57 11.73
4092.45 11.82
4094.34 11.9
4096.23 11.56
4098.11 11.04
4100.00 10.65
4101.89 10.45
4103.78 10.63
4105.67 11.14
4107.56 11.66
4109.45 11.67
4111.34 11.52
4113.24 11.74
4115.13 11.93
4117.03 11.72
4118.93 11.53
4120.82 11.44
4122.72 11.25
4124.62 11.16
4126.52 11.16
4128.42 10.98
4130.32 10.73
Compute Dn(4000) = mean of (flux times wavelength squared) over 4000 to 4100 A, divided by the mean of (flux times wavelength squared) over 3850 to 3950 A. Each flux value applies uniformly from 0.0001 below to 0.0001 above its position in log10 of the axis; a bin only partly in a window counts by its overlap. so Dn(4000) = 1.3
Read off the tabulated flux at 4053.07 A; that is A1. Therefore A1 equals 10.67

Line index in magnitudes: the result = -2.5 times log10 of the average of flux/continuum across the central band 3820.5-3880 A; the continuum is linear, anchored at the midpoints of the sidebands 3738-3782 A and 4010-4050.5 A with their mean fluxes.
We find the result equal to 0.124 mag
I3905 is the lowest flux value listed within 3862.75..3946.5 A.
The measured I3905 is 6.591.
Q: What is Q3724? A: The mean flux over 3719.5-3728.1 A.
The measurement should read 10.4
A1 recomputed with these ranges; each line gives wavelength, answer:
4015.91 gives 12.5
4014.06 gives 11.75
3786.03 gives 10.11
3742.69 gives 8.571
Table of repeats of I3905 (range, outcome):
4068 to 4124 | 10.45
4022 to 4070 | 10.44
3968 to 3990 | 6.961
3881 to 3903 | 8.911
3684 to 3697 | 8.513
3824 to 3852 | 7.403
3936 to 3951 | 8.195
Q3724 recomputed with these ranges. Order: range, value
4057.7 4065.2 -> 10.7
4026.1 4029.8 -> 12.1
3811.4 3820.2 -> 8.38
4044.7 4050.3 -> 11.7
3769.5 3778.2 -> 9.63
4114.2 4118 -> 11.8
